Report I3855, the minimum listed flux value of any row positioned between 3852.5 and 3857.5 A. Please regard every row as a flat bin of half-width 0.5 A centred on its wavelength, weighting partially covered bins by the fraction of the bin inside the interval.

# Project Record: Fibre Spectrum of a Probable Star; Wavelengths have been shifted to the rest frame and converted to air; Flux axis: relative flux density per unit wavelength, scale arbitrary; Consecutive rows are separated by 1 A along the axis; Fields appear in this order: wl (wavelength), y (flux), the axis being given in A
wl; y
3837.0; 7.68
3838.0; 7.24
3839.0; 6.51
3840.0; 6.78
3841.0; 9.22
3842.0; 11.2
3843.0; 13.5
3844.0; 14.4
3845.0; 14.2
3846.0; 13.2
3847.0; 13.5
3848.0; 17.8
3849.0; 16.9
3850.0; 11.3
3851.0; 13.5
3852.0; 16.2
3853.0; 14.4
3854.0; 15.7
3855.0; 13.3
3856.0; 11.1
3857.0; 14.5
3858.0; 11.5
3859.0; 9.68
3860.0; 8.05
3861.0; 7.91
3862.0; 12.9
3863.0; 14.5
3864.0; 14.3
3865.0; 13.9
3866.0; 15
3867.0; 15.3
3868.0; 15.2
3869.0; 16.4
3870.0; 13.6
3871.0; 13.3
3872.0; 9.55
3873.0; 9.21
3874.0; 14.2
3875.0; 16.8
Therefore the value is 11.1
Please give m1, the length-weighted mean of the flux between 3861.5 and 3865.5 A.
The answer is 13.9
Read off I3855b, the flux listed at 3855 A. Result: 13.3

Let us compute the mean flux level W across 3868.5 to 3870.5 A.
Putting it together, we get 15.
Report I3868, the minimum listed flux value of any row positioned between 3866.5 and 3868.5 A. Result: 15.2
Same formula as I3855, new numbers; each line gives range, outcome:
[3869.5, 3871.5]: 13.3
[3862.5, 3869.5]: 13.9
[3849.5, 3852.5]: 11.3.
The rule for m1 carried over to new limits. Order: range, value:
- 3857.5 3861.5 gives 9.29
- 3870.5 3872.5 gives 11.4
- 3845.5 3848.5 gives 14.8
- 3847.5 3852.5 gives 15.1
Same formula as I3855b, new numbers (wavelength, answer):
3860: 8.05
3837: 7.68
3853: 14.4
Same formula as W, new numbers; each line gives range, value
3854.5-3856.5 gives 12.2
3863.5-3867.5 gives 14.6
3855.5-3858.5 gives 12.4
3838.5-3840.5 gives 6.64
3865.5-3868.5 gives 15.2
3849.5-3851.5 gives 12.4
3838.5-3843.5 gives 9.44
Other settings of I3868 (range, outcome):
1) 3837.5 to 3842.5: 6.51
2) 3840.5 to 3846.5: 9.22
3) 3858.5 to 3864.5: 7.91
